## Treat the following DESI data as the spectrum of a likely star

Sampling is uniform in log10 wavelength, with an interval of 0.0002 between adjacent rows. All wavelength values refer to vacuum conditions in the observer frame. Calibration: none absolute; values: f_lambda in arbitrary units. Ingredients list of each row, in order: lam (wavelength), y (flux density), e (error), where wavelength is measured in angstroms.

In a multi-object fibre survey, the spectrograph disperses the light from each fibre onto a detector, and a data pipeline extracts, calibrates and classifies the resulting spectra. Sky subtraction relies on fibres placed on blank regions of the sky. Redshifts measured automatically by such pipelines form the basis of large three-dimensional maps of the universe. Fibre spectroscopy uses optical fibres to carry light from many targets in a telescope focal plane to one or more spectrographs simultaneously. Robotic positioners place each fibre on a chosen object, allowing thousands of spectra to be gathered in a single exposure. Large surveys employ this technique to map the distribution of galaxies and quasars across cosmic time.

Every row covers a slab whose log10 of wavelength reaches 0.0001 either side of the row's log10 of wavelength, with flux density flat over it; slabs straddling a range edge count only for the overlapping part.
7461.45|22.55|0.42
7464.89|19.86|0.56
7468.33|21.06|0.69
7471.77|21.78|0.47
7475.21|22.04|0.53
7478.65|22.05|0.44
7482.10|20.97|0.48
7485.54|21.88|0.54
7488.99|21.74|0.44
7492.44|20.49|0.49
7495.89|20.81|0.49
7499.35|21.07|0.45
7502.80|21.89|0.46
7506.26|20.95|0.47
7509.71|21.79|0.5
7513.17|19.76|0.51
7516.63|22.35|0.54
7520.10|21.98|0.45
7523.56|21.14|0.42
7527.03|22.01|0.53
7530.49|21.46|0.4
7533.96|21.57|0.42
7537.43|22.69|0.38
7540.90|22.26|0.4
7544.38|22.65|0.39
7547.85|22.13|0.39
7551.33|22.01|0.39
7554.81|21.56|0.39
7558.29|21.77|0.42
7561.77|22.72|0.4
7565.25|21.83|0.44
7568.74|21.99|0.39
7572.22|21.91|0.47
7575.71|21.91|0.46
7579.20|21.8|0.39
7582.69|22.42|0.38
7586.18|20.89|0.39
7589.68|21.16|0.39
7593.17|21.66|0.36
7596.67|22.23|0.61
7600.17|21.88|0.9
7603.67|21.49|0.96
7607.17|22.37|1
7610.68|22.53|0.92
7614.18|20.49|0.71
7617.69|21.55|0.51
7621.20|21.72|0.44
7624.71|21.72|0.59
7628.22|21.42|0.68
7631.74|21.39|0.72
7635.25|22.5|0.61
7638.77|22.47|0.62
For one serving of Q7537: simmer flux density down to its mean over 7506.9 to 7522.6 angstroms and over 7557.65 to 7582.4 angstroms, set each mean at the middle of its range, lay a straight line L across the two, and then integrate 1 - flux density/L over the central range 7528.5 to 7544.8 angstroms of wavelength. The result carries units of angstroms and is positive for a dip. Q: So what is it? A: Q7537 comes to -0.3 angstroms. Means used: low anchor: 21.4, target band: 22.1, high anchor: 22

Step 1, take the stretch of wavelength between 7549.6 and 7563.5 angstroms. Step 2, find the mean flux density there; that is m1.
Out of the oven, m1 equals 22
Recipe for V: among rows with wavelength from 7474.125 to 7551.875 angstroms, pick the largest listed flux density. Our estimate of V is 22.69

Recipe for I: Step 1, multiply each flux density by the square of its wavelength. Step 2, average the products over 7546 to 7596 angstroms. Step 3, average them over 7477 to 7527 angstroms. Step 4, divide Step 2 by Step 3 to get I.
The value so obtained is 1.04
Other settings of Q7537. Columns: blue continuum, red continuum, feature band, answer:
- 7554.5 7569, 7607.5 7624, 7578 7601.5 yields 0.1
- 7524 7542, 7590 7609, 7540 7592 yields -0.1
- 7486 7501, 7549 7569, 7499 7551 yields -0.5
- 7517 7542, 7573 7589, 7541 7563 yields -0.3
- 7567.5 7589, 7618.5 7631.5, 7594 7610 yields -0.2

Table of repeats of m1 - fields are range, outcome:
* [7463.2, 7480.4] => 21.4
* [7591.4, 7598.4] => 22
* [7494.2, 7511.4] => 21.3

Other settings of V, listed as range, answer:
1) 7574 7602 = 22.42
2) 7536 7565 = 22.72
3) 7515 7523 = 22.35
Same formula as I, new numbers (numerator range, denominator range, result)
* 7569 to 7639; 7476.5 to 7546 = 1.03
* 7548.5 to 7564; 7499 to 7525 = 1.04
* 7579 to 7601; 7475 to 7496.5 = 1.04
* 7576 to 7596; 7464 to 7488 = 1.04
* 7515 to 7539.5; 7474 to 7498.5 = 1.03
